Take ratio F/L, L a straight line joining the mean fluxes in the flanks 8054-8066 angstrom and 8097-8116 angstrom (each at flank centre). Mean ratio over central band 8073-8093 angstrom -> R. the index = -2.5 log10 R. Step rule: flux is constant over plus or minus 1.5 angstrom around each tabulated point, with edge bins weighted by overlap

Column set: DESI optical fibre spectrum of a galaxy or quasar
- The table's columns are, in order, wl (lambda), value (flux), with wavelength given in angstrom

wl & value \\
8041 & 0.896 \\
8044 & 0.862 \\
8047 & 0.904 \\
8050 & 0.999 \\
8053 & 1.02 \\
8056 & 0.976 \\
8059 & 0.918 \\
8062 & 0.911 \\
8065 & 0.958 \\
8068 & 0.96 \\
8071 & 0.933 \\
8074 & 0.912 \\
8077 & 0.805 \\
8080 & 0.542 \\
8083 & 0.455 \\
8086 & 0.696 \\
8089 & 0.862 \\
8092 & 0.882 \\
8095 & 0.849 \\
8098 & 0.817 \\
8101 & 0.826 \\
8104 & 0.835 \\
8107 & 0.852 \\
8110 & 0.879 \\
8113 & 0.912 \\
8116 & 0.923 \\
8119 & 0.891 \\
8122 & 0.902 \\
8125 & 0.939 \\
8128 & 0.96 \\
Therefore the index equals 0.23 mag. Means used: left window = 0.943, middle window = 0.728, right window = 0.86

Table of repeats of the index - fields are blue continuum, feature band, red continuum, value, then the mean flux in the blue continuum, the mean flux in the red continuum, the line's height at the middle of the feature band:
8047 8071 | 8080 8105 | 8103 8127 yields 0.20 mag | 0.958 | 0.894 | 0.92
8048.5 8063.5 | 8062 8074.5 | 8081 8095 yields -0.08 mag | 0.965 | 0.731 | 0.875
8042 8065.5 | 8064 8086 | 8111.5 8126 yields 0.19 mag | 0.942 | 0.913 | 0.932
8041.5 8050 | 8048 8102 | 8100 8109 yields 0.03 mag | 0.905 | 0.841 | 0.873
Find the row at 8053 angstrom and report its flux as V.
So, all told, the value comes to 1.02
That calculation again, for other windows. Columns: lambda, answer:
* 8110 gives 0.879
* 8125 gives 0.939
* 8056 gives 0.976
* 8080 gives 0.542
